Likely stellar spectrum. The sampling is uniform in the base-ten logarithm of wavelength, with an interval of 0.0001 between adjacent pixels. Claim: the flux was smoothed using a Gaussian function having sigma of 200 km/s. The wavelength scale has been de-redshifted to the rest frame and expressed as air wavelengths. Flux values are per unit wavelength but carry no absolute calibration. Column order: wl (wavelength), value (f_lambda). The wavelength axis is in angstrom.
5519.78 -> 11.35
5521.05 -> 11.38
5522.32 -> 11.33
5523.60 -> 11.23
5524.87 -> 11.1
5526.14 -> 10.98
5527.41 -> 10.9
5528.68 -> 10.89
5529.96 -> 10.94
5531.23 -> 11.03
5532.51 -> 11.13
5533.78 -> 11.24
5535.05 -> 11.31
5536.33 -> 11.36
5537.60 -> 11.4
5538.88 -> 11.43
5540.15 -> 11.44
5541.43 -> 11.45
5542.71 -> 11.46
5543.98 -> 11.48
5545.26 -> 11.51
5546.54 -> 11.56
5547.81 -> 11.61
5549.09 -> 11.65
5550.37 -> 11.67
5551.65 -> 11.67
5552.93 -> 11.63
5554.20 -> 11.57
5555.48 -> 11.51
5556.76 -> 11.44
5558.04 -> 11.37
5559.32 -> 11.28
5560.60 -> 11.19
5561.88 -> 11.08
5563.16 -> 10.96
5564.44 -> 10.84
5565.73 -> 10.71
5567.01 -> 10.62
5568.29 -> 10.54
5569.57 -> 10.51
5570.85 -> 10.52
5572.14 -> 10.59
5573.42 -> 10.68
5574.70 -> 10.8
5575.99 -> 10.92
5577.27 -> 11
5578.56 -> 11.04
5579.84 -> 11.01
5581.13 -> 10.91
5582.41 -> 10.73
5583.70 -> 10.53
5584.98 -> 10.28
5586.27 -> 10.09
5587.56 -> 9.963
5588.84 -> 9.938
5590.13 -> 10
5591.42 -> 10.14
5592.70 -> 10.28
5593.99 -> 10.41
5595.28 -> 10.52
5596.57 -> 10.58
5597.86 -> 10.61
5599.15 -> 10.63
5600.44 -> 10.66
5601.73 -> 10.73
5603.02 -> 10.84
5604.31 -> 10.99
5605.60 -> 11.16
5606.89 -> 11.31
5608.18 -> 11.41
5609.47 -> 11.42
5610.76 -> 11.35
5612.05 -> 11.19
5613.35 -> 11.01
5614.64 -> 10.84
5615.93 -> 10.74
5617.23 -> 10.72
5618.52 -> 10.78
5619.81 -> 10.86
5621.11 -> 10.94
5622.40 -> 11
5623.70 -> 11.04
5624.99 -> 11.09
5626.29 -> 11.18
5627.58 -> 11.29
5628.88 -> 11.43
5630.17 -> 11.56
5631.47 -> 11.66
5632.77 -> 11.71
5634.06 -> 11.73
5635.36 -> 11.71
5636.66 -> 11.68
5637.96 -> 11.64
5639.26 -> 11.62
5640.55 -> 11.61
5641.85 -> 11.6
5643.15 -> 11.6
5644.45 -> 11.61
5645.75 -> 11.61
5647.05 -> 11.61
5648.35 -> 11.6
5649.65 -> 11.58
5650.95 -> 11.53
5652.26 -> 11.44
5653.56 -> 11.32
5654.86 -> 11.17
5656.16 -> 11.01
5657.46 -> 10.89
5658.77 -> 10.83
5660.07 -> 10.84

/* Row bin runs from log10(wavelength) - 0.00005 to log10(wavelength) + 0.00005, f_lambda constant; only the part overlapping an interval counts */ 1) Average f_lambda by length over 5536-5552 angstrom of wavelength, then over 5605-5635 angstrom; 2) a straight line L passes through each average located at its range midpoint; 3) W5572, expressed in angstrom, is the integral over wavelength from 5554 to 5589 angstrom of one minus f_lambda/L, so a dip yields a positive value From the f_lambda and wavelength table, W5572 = 1.8 angstrom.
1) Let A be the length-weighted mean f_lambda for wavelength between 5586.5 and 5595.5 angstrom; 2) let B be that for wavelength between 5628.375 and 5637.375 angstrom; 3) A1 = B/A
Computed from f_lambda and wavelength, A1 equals 1.15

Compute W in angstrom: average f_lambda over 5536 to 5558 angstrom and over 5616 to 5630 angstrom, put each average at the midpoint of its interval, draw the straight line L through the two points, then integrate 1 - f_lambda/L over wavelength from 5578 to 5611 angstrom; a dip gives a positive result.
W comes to 1.6 angstrom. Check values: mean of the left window 11.5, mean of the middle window 10.7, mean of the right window 11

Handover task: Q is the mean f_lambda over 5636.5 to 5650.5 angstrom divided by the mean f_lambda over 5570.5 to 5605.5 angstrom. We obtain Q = 1.1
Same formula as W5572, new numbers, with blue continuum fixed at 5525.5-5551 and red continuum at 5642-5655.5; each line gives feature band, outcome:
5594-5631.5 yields 1.5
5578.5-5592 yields 1.2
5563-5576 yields 0.8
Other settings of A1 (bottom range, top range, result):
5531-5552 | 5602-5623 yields 0.96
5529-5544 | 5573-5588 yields 0.95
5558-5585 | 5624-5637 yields 1.06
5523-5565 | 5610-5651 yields 1.00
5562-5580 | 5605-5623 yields 1.03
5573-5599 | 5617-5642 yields 1.08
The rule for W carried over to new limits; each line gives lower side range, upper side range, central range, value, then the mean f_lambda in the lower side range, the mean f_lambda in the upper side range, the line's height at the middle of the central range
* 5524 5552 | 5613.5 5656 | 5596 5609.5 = 0.5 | 11.3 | 11.4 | 11.3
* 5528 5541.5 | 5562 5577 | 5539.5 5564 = -1.0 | 11.2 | 10.7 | 11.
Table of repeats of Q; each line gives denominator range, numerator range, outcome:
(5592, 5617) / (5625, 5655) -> 1.06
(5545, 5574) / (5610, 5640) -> 1.01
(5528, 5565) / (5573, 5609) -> 0.94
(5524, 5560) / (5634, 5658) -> 1.01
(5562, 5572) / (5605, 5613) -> 1.06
